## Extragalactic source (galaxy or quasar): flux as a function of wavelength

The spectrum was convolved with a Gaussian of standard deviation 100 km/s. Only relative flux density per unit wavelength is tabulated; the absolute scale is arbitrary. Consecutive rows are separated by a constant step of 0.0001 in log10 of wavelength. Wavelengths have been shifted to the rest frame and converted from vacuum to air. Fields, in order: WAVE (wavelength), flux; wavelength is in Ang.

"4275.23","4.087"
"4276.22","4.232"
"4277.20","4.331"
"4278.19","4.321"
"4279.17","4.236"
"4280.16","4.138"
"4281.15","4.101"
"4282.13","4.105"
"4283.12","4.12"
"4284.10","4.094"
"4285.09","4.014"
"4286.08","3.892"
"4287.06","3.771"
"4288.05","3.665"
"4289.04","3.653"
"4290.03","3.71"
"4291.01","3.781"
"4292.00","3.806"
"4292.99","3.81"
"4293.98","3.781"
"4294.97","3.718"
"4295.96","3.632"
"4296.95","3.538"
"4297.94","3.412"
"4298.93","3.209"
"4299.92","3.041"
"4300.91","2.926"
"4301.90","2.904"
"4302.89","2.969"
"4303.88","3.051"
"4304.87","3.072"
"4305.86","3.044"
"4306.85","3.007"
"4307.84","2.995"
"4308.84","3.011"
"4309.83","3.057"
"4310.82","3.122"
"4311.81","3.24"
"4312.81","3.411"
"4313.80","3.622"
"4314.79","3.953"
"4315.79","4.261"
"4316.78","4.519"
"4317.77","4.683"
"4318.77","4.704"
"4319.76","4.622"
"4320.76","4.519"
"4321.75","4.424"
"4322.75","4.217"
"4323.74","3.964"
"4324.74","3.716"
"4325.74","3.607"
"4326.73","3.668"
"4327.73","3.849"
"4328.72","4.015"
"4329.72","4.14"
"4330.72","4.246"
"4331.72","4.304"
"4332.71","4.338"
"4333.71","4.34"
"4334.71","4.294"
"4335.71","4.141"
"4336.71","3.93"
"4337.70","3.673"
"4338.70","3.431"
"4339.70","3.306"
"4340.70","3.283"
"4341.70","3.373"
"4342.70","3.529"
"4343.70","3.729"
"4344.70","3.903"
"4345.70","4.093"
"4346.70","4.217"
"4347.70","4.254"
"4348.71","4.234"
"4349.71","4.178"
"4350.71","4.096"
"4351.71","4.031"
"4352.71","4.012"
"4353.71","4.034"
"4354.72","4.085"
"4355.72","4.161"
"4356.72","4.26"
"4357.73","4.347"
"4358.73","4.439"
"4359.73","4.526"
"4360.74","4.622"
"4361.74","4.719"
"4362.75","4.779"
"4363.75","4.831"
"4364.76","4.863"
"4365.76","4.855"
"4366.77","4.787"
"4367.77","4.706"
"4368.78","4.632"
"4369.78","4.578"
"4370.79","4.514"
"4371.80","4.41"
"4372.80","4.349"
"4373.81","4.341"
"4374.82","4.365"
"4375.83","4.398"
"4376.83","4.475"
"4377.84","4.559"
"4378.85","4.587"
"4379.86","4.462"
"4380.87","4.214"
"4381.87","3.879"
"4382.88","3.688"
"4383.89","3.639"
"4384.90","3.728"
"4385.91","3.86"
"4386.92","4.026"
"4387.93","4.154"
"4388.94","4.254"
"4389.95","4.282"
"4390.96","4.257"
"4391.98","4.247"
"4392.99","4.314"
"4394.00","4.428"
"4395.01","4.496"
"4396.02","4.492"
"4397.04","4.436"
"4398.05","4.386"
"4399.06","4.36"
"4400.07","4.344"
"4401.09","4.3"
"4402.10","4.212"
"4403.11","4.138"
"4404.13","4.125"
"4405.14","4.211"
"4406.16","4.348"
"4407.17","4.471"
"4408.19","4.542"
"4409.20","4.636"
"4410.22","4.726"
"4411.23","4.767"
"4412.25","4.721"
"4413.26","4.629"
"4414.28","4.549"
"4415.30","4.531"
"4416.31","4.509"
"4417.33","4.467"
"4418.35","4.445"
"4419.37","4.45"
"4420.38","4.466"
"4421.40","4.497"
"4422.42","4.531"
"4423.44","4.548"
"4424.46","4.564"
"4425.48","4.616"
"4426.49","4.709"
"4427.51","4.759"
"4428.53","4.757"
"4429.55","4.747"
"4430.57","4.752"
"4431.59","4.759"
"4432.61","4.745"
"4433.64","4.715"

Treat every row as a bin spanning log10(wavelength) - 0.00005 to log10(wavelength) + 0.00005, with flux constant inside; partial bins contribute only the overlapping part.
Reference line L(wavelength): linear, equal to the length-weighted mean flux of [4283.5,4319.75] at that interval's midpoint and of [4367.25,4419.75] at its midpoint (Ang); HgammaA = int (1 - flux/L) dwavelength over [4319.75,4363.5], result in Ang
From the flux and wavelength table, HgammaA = -1.85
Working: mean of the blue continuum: 3.57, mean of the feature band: 4.08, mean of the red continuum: 4.36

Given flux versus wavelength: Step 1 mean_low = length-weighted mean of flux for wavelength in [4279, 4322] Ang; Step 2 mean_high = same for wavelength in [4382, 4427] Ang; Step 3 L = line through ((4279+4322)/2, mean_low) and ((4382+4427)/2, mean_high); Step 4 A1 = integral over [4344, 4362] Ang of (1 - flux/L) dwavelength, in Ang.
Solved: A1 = -0.9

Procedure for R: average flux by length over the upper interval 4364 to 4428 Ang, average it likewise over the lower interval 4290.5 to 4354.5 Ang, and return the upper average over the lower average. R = 1.17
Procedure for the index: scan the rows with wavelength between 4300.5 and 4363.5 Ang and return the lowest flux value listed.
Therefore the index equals 2.904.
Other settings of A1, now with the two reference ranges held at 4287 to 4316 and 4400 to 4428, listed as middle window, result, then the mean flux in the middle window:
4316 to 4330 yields -2.3 Ang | 4.19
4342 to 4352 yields -0.5 Ang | 4.01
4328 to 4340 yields -1.0 Ang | 4.02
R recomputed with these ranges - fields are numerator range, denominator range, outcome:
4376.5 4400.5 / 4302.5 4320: 1.19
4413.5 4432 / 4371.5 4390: 1.10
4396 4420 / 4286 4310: 1.32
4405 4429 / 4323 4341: 1.17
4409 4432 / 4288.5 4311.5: 1.39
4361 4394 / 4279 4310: 1.24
